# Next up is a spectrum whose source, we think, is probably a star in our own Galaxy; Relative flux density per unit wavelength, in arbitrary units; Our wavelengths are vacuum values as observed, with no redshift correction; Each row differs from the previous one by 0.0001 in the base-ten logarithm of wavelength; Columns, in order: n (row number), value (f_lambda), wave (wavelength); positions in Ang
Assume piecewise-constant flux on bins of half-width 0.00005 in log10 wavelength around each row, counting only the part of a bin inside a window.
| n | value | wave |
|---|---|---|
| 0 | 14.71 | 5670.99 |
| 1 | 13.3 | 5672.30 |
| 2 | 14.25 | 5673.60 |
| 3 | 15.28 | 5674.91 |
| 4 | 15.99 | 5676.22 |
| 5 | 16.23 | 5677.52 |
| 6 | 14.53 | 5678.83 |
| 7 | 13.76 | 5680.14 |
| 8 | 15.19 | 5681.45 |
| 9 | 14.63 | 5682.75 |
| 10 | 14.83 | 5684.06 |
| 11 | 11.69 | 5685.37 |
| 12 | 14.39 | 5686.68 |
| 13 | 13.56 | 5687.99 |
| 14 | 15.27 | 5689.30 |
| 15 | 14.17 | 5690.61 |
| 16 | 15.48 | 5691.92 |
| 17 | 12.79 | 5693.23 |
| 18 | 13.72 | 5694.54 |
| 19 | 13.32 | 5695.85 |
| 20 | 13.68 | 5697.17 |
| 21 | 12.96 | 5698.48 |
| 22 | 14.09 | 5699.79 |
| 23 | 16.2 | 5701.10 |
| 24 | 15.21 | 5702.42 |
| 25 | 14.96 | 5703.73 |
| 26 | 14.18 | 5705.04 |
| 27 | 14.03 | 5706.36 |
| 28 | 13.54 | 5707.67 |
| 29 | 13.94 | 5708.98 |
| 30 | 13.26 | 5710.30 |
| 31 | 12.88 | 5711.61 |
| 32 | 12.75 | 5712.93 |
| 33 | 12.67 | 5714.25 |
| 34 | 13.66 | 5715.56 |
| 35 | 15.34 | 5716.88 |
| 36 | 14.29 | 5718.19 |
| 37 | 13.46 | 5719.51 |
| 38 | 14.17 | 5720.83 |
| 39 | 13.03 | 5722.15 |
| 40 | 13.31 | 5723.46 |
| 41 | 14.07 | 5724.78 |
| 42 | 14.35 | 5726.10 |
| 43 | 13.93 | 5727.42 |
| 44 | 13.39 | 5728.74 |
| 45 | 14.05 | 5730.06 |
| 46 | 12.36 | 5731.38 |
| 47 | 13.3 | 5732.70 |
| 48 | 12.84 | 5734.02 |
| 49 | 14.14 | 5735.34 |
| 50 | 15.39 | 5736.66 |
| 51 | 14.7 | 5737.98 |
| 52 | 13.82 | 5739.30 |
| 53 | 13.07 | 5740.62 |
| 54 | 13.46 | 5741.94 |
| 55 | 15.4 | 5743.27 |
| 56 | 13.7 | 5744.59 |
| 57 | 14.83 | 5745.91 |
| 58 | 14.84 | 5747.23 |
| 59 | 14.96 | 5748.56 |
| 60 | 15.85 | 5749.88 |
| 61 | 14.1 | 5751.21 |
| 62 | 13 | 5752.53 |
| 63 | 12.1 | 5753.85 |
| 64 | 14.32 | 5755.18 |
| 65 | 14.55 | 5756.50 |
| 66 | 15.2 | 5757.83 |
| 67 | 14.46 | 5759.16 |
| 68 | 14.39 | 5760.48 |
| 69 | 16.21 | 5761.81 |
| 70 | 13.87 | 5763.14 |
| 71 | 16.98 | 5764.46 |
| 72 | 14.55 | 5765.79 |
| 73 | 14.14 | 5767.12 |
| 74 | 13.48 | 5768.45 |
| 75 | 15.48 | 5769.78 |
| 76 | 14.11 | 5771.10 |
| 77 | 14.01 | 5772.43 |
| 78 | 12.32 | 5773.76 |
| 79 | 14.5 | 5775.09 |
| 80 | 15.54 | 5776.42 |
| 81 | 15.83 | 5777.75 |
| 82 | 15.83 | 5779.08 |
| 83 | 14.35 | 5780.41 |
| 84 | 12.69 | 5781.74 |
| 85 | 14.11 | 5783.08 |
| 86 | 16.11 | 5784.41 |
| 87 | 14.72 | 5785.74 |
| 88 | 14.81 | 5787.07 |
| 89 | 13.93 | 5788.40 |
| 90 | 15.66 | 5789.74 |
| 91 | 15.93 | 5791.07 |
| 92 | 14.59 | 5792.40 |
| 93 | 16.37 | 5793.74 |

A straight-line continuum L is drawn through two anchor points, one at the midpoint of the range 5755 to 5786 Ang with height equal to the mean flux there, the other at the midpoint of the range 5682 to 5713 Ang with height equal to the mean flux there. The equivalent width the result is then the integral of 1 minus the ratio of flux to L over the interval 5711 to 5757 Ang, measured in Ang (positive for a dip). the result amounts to 1.4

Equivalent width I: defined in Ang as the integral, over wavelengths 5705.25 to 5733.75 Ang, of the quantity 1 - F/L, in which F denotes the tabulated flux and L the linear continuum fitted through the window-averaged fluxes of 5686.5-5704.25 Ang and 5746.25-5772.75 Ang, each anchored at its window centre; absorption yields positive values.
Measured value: 1.5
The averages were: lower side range 14.3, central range 13.6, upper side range 14.5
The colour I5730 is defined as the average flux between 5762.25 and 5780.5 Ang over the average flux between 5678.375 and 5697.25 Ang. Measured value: 1.04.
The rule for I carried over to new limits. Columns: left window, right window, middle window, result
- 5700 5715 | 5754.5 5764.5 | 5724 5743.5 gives 0.8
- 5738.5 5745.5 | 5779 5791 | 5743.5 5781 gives -0.7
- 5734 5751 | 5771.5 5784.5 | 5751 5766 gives -0.1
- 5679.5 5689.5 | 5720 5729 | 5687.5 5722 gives -0.1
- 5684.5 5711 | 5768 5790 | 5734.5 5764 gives -0.1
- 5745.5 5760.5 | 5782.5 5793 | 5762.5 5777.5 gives 0.2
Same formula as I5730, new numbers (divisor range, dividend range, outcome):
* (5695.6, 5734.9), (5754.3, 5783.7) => 1.06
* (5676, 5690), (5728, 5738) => 0.95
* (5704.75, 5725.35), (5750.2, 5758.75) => 1.02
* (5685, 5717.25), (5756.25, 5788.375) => 1.05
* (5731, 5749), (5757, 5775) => 1.03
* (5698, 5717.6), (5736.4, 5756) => 1.02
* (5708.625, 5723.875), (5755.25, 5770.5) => 1.09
